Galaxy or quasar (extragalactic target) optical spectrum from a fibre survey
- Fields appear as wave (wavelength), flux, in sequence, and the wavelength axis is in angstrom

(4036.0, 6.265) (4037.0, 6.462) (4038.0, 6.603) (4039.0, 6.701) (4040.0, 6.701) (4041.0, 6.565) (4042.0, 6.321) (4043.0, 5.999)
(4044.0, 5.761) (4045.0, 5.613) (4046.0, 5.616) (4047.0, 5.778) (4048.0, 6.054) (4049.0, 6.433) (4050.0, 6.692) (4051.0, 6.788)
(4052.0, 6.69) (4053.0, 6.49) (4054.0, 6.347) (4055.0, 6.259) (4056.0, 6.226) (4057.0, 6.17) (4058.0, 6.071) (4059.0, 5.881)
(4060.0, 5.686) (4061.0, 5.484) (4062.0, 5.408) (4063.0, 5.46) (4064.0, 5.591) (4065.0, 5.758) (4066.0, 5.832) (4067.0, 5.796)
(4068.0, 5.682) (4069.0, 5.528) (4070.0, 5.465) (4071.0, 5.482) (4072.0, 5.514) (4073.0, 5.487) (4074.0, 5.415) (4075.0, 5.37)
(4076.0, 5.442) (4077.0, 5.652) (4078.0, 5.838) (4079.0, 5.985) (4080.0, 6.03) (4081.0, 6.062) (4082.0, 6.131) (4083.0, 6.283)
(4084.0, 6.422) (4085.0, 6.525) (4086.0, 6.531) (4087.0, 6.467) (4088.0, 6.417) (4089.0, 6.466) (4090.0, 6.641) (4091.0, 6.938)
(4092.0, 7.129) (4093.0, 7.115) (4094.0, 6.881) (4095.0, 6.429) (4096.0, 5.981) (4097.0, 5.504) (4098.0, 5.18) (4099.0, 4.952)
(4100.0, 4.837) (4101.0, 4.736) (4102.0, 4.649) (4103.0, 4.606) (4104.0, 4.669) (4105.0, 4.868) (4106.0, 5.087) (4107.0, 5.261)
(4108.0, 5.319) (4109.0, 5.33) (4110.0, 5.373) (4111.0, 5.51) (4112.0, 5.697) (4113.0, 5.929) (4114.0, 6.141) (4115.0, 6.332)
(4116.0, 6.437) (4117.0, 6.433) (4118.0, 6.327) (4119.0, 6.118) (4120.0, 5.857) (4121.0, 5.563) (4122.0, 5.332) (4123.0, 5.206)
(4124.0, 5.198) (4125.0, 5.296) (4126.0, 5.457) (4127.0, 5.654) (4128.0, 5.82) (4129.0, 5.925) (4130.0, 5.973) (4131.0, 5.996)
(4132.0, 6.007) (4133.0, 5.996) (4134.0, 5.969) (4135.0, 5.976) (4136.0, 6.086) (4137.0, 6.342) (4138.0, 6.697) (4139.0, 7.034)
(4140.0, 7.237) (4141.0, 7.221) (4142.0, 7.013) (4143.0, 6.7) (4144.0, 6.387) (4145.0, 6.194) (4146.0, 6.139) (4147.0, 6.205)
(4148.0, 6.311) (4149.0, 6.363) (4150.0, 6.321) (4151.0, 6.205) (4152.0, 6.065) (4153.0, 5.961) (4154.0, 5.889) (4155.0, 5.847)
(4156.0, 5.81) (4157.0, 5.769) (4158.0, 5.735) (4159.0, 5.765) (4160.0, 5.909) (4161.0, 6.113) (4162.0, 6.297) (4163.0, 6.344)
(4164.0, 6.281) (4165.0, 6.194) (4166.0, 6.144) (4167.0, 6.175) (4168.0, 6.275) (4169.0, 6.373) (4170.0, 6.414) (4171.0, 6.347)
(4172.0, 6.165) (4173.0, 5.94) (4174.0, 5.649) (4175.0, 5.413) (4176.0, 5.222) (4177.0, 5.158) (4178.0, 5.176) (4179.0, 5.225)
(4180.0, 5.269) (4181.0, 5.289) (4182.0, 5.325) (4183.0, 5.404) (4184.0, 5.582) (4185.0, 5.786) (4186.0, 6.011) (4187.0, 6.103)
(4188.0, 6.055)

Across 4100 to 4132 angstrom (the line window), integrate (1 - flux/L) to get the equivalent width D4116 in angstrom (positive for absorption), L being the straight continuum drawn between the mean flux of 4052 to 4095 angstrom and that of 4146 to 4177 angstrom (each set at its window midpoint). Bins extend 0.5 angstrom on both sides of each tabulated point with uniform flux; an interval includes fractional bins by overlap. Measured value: 2.61 angstrom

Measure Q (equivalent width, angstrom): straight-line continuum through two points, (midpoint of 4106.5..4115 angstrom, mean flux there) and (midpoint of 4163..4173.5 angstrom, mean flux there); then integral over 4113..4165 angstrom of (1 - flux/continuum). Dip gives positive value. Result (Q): -1.6 angstrom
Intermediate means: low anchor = 5.61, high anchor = 6.24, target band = 6.1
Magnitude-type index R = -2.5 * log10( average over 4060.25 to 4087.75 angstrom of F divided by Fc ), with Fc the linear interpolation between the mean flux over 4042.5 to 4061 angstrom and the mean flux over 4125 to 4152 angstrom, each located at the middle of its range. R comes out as 0.06 mag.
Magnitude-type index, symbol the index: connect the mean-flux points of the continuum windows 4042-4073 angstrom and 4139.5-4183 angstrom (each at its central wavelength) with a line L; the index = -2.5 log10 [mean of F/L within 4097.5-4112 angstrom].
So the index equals 0.18 mag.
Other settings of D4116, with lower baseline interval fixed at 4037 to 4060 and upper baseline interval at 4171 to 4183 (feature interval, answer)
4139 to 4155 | -2.1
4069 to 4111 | 1.7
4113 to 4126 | 0.0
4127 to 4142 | -1.5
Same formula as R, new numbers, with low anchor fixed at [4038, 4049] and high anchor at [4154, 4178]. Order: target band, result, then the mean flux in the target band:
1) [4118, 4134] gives 0.05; 5.72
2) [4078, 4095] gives -0.07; 6.48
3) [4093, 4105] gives 0.13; 5.37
